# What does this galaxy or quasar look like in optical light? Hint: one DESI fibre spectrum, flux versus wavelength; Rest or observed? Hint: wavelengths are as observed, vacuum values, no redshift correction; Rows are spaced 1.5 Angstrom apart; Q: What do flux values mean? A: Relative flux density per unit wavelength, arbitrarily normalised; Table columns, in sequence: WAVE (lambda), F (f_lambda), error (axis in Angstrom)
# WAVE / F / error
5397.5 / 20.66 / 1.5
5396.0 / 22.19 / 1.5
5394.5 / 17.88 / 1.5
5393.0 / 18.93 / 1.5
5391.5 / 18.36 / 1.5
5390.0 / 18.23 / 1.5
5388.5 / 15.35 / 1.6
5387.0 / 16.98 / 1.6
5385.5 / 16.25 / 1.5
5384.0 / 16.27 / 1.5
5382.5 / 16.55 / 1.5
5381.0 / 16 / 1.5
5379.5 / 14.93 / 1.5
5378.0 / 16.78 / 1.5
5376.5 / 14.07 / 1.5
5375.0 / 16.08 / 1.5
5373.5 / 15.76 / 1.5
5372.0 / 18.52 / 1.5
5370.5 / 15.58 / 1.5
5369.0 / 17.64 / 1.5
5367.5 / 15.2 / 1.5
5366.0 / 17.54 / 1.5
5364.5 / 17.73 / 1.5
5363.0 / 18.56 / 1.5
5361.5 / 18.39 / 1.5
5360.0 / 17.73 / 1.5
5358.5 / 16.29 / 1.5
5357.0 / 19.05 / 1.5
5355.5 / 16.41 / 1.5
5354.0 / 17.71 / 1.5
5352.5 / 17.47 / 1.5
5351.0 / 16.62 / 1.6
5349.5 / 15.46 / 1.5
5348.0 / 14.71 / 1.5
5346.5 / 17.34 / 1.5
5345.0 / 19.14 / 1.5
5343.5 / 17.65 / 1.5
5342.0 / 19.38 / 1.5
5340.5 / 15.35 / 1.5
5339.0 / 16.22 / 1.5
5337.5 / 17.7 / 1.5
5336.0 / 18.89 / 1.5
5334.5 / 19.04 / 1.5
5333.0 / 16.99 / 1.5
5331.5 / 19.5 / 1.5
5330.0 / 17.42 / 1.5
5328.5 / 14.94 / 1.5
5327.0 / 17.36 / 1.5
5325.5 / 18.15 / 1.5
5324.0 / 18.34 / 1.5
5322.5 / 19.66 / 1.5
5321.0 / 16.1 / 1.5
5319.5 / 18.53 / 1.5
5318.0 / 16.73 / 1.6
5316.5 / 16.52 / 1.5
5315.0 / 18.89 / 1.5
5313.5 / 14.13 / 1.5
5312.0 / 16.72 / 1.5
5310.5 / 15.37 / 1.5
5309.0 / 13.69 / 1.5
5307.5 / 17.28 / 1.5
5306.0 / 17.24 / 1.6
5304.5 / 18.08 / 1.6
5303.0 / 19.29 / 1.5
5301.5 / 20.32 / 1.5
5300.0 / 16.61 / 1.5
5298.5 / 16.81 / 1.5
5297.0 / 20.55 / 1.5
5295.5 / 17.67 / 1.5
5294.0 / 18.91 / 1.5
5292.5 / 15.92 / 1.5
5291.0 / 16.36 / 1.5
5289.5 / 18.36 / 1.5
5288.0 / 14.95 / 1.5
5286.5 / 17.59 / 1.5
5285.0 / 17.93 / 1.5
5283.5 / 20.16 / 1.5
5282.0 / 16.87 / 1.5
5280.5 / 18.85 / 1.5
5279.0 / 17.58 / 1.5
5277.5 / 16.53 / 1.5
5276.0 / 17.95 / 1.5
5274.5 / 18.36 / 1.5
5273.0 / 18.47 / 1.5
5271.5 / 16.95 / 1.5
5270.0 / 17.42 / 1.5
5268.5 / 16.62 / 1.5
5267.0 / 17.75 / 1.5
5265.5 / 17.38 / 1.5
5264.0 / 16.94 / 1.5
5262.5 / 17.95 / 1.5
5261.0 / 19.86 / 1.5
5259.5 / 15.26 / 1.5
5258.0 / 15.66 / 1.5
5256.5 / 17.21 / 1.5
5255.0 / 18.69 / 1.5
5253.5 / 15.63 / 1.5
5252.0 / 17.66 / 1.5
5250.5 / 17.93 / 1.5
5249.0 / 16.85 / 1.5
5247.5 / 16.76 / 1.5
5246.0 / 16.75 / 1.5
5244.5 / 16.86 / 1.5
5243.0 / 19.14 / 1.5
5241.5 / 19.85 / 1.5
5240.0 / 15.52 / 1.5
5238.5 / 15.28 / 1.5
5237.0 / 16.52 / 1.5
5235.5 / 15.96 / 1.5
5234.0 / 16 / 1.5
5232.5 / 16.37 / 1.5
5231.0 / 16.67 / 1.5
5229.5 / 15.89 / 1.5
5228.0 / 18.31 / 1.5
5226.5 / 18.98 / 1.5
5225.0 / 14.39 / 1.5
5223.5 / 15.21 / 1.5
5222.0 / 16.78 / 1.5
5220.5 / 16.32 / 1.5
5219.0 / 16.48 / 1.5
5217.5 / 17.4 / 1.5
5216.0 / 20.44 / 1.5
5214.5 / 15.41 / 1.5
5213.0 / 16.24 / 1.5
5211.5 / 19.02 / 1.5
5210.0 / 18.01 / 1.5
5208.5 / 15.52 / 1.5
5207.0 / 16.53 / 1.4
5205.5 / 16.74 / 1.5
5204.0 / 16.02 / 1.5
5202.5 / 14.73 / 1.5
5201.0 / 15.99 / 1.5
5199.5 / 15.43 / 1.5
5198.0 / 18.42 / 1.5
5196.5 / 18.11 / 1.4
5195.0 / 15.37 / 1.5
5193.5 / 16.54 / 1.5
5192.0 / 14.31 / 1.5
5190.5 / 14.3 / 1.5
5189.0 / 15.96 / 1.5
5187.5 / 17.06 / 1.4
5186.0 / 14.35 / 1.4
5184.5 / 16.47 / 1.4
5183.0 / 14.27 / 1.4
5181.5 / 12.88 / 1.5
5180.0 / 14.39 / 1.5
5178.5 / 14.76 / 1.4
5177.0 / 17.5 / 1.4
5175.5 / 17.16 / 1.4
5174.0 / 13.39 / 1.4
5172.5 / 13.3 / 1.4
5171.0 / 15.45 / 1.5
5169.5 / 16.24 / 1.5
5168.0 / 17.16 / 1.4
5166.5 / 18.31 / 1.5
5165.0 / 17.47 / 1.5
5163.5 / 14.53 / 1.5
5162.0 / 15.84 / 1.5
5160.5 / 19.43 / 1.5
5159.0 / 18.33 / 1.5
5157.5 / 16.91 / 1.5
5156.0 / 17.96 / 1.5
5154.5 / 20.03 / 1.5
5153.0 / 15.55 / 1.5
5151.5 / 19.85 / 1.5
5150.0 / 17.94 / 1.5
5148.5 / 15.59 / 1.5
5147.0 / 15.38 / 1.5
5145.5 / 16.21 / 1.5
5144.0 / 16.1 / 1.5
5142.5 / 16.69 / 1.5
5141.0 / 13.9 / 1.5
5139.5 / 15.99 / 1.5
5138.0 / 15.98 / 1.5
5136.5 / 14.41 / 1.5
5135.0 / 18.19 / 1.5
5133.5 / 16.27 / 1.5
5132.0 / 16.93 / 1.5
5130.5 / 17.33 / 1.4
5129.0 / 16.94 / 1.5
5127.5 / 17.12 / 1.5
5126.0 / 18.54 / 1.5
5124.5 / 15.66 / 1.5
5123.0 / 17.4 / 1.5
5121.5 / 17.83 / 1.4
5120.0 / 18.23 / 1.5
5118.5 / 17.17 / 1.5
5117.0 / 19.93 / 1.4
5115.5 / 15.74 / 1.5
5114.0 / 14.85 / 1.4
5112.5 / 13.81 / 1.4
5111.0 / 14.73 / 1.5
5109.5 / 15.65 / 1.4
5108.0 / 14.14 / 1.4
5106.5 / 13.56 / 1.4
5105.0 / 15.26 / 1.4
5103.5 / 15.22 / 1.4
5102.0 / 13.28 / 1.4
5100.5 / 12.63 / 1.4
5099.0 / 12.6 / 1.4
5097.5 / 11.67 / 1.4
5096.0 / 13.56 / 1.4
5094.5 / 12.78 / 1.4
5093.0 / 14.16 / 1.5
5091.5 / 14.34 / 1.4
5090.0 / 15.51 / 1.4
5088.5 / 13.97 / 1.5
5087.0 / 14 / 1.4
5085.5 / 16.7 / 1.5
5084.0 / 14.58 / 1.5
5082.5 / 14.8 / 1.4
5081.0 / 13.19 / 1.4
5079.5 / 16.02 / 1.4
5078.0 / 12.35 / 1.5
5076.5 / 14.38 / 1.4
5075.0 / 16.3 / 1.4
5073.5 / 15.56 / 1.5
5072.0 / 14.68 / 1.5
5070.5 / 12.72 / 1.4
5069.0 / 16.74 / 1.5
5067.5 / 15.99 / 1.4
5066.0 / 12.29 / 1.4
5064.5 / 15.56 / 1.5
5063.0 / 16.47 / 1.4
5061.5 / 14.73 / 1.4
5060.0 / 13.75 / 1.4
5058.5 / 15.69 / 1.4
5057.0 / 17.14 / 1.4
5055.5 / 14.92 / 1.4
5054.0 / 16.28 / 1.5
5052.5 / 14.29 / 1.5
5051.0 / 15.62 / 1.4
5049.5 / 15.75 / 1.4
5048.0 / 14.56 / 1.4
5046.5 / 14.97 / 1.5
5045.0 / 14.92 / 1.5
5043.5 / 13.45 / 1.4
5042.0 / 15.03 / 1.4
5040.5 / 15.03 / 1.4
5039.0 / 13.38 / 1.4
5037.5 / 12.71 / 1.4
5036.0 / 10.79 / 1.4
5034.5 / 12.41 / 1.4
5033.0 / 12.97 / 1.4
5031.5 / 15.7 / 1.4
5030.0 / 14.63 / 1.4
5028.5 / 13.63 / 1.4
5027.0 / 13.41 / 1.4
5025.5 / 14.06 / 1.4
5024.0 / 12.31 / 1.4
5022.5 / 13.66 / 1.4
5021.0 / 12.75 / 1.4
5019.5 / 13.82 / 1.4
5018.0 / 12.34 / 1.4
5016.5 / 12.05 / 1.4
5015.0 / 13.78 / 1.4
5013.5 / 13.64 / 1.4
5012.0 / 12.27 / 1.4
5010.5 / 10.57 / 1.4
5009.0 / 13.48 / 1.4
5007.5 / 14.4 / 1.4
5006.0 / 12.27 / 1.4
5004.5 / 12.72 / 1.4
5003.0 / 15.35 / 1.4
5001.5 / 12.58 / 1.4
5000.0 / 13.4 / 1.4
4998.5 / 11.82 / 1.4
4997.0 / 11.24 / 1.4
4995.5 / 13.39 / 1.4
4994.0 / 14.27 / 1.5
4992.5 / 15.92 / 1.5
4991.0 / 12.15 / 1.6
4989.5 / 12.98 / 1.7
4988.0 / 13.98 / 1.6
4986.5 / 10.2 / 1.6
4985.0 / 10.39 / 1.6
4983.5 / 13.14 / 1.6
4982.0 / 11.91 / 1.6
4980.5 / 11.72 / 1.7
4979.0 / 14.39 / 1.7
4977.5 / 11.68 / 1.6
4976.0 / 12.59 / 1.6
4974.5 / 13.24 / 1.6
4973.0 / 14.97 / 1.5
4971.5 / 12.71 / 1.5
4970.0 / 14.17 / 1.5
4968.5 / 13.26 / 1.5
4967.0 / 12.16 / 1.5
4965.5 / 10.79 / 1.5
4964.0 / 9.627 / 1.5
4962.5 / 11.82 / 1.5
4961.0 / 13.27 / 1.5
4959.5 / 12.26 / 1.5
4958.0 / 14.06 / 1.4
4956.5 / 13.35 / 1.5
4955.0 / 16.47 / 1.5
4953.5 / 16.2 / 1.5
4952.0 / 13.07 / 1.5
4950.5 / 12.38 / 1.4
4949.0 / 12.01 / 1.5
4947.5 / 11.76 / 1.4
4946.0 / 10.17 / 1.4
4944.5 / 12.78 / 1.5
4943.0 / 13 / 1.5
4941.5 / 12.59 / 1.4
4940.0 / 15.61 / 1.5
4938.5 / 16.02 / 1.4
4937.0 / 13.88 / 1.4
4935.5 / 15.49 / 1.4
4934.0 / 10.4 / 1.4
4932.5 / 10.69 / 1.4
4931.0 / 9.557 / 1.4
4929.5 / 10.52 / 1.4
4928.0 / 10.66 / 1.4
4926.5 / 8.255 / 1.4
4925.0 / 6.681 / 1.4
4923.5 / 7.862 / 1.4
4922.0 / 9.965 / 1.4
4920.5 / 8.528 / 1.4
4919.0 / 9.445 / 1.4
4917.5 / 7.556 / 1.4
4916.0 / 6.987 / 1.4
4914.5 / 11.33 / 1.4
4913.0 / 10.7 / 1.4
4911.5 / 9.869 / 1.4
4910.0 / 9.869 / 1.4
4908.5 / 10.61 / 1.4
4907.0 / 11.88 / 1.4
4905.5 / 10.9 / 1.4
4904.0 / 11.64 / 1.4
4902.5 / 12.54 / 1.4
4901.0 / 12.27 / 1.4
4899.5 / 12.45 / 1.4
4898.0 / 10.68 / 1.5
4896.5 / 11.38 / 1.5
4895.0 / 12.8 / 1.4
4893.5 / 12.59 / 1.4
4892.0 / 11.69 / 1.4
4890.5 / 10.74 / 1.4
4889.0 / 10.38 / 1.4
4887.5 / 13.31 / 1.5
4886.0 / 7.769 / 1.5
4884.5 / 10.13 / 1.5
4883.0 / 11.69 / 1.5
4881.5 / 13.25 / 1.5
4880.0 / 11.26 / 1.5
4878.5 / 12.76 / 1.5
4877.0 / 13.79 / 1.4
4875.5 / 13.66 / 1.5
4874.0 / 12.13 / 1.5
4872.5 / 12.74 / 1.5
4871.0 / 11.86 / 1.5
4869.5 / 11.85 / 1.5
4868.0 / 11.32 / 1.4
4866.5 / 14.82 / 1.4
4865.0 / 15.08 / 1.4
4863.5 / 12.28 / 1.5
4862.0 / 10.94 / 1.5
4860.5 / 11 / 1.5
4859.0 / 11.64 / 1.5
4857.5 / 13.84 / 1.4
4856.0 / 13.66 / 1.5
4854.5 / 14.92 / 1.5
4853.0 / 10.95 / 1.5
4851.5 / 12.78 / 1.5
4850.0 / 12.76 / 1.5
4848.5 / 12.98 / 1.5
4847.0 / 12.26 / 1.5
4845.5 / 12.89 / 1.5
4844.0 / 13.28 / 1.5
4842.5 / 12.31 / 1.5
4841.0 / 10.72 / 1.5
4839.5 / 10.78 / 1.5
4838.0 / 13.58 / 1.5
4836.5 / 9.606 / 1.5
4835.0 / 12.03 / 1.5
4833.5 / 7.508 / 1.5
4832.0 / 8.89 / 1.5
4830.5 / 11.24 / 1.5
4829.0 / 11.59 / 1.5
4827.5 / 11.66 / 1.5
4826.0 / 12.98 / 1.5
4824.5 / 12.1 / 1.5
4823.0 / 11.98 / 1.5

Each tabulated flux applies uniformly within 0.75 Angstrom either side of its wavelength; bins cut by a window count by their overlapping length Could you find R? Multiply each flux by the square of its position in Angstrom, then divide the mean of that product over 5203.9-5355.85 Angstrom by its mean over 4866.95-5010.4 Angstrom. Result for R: 1.64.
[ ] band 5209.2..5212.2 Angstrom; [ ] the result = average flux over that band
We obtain 18.5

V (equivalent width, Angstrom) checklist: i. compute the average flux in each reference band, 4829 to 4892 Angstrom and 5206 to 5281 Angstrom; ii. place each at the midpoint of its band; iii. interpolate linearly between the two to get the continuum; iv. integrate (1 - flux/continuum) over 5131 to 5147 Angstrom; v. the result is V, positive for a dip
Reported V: -0.3 Angstrom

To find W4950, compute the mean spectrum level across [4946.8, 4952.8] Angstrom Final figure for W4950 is 12.3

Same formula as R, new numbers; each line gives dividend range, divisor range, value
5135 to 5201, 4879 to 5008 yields 1.48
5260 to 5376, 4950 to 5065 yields 1.45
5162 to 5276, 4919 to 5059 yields 1.40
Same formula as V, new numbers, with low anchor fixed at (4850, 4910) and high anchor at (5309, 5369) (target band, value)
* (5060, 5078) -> -0.83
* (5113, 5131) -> -2.87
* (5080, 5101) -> 0.76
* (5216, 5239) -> -0.83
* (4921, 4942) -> 2.37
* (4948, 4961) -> -0.74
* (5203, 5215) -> -0.66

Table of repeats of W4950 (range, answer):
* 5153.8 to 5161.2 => 18.5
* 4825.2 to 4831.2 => 11.9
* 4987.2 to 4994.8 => 13.8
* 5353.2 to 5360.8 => 17.4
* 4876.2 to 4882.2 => 12.8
